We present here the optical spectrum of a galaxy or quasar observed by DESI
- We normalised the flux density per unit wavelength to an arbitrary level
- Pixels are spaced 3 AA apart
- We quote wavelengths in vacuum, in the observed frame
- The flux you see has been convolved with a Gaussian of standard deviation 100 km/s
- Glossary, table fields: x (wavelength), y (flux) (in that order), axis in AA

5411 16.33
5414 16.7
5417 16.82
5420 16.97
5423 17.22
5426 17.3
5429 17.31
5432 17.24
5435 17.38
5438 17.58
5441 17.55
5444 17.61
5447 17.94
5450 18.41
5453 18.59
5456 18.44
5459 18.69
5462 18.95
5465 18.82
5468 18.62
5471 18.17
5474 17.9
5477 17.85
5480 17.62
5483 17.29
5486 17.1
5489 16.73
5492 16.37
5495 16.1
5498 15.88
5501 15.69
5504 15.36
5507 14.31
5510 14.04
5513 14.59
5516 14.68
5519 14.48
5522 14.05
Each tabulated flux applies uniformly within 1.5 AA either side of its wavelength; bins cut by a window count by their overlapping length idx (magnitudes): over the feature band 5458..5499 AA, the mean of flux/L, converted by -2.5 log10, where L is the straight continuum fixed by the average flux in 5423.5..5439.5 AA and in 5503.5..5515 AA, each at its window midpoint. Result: -0.13 mag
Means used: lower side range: 17.4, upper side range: 14.5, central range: 17.6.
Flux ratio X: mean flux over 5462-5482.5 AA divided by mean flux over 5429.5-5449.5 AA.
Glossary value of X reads 1.03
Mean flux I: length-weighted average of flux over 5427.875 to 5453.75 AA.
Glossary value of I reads 17.7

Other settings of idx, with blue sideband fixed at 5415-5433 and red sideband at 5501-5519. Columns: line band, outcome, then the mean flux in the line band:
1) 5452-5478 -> -0.16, 18.5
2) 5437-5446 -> -0.06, 17.6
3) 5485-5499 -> -0.09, 16.4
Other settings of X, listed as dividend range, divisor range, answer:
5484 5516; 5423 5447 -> 0.89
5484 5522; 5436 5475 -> 0.84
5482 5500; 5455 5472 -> 0.89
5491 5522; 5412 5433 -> 0.88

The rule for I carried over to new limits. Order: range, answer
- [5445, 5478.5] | 18.4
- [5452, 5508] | 17.3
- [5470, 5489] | 17.6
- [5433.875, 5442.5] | 17.5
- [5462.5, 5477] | 18.4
